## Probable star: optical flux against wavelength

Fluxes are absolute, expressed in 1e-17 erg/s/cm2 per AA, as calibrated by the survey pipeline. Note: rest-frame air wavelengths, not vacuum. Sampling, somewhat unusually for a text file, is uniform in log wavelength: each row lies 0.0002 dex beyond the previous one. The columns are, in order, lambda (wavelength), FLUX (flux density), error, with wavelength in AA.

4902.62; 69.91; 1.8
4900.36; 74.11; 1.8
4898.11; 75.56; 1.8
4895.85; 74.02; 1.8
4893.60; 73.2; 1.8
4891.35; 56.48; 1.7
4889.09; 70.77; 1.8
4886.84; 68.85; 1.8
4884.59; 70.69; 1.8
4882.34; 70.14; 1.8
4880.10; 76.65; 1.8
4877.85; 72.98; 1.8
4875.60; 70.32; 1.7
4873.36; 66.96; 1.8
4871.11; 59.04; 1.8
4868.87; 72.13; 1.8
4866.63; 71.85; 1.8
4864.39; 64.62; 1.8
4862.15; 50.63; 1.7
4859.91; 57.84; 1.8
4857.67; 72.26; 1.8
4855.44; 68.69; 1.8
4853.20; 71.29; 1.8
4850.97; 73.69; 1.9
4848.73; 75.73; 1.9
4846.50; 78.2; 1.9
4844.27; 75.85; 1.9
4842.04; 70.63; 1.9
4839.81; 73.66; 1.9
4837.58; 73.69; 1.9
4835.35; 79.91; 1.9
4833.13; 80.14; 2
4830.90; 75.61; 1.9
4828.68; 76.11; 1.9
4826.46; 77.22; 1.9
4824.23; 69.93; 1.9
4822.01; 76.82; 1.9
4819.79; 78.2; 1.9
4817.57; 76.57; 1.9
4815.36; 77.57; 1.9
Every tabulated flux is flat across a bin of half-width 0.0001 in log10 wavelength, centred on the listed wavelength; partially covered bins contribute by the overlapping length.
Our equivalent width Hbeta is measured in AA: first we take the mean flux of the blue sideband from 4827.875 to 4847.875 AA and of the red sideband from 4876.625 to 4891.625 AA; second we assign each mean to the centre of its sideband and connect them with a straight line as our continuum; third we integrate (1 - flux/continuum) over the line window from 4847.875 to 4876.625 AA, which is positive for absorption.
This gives 2.3 AA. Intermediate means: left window 76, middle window 67.2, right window 70.2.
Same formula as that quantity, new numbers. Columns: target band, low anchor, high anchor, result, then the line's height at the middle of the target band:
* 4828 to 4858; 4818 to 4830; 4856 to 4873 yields -1.9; 70.4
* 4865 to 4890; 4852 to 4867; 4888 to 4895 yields -1.4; 66.2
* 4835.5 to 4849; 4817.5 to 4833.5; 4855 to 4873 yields -0.7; 71.1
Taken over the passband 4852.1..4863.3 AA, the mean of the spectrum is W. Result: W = 64.1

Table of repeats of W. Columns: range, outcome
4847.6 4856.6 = 72.4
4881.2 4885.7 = 70.6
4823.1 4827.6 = 73.6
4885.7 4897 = 68.7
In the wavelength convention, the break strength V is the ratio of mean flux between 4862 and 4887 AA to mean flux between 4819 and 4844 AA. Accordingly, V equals 0.9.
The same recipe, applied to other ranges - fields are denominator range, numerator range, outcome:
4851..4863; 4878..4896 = 1.07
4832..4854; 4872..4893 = 0.92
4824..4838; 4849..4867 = 0.87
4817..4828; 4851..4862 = 0.88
